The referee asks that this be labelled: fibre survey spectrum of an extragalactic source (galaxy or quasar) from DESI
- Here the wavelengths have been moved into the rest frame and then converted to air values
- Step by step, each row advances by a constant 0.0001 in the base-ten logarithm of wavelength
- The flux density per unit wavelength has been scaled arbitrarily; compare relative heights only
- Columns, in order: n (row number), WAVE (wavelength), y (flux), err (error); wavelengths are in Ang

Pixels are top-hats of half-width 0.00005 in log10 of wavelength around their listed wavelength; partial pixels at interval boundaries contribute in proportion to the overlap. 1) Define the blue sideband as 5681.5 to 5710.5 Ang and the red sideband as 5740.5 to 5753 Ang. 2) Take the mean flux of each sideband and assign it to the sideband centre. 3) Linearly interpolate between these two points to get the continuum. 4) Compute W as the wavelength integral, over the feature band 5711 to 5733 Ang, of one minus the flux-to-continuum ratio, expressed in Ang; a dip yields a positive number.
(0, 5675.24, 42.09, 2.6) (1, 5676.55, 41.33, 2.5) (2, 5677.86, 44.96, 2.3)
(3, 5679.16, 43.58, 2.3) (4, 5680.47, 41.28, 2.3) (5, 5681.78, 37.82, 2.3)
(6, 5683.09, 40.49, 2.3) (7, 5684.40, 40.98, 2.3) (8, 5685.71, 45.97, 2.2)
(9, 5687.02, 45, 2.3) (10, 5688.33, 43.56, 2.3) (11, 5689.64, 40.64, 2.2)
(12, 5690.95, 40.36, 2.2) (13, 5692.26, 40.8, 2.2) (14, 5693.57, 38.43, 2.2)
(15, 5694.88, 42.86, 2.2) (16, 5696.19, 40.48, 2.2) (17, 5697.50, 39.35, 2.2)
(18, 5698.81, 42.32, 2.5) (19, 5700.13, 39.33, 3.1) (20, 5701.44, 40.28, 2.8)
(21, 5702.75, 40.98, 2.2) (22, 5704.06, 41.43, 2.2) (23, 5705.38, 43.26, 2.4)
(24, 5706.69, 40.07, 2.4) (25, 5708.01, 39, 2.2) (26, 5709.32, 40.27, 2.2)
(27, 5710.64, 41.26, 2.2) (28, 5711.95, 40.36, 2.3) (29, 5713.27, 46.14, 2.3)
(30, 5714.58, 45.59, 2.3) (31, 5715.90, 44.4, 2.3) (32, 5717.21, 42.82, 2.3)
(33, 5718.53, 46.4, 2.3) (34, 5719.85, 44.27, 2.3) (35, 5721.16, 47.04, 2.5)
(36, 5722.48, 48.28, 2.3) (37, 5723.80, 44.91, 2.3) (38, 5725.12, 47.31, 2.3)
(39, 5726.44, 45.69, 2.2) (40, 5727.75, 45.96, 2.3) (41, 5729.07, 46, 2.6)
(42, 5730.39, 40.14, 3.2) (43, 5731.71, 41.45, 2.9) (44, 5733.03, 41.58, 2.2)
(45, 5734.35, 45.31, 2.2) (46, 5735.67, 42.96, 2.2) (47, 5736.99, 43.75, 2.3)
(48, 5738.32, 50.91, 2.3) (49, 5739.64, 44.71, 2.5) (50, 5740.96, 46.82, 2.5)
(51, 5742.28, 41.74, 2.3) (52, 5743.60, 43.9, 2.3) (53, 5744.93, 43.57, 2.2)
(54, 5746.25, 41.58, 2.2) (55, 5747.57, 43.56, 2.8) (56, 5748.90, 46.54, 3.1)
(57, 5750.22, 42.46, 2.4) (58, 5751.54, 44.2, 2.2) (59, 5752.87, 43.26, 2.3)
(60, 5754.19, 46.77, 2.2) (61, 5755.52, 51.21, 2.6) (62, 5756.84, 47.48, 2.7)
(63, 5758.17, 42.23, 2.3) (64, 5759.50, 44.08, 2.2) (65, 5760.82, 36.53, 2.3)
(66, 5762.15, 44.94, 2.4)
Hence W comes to -1.1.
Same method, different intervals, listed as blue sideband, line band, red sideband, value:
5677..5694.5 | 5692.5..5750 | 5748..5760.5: 0.3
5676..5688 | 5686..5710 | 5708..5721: 1.0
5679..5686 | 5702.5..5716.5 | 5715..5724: 0.7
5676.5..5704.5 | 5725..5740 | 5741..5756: -0.3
